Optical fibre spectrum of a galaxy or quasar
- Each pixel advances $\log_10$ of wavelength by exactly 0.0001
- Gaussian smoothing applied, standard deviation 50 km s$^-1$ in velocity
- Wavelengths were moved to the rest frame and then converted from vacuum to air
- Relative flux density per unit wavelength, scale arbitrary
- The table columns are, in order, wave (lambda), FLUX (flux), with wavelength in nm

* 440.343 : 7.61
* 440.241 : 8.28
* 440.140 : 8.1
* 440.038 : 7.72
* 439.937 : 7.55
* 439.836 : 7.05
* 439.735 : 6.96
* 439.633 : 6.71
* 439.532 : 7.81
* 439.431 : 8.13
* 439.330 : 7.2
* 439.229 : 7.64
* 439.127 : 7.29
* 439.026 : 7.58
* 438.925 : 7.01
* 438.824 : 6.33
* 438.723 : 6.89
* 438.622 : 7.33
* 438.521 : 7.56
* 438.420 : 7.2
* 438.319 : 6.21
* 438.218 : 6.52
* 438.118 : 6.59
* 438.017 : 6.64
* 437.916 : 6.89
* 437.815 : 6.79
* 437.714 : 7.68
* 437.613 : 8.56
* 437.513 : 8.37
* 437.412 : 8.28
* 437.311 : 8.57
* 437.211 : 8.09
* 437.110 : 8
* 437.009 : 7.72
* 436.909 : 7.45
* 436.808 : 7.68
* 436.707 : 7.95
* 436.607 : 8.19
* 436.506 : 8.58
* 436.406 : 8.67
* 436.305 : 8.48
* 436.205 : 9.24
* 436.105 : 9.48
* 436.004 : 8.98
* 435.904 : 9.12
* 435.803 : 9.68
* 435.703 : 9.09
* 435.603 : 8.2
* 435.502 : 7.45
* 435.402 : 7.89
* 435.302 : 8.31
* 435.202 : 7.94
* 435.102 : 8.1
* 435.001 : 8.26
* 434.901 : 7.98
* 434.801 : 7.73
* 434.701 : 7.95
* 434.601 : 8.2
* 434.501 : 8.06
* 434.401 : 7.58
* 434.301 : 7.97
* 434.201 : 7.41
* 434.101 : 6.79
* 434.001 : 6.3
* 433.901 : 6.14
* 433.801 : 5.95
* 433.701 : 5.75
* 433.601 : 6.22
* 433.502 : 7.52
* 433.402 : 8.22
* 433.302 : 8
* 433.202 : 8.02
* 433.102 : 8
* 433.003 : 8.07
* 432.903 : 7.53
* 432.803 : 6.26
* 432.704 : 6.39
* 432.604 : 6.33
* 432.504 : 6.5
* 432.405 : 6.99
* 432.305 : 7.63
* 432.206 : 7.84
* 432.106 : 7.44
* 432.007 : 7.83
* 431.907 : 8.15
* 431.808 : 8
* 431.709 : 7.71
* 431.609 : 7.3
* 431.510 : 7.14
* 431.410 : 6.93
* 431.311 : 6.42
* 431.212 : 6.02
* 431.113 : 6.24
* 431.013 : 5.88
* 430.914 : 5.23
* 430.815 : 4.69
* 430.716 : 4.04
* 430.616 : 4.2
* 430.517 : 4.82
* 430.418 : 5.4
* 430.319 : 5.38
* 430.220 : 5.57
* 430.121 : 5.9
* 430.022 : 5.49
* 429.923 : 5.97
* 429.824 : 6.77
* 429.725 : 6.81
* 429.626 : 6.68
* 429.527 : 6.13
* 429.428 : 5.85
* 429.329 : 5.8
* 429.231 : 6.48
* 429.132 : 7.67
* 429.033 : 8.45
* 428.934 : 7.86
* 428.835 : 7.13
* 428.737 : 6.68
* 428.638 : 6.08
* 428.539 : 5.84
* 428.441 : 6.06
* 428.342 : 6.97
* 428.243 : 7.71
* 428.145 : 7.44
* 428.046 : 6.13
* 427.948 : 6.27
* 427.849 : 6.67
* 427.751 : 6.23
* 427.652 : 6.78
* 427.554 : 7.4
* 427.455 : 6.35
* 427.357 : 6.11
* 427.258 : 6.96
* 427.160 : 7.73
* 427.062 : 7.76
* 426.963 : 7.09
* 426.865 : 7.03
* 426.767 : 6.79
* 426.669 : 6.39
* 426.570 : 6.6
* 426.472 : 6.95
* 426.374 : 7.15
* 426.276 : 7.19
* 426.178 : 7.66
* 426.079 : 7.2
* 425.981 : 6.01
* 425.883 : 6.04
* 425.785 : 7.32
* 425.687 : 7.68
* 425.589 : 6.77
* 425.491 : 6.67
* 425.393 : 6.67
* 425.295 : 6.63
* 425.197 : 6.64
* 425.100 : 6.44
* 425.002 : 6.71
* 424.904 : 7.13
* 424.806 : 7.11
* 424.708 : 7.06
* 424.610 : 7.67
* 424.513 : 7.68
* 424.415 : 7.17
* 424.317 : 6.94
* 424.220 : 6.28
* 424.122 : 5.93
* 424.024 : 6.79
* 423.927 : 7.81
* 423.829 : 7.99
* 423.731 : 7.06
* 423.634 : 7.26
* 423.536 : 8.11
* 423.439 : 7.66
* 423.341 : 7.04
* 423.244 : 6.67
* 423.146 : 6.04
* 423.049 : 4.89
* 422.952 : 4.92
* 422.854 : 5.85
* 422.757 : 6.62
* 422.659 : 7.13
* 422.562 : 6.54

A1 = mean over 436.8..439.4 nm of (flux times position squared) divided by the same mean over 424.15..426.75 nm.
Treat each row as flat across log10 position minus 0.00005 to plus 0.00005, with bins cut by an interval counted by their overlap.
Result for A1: 1.1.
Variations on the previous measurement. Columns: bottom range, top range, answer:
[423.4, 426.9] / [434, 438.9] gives 1.18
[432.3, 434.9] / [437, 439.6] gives 1.05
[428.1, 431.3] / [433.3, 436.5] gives 1.31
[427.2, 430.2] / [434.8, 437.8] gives 1.30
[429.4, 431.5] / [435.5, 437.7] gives 1.51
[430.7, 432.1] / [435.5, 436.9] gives 1.33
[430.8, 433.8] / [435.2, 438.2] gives 1.18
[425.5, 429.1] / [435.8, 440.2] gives 1.17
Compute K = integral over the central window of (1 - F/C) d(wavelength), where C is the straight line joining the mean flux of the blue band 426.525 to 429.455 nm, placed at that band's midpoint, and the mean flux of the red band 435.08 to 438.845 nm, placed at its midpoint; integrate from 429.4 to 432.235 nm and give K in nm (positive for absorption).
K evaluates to 0.360 nm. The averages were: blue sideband 6.82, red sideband 7.92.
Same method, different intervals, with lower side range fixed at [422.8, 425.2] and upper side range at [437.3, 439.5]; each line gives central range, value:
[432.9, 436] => -0.24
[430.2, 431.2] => 0.27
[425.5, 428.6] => 0.04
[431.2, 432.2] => -0.04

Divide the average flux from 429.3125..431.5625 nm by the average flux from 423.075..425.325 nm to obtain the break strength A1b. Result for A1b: 0.83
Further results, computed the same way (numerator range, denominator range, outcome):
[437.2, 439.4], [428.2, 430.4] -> 1.13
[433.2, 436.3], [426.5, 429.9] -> 1.16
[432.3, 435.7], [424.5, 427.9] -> 1.07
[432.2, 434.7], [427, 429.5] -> 1.06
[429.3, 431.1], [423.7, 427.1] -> 0.80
